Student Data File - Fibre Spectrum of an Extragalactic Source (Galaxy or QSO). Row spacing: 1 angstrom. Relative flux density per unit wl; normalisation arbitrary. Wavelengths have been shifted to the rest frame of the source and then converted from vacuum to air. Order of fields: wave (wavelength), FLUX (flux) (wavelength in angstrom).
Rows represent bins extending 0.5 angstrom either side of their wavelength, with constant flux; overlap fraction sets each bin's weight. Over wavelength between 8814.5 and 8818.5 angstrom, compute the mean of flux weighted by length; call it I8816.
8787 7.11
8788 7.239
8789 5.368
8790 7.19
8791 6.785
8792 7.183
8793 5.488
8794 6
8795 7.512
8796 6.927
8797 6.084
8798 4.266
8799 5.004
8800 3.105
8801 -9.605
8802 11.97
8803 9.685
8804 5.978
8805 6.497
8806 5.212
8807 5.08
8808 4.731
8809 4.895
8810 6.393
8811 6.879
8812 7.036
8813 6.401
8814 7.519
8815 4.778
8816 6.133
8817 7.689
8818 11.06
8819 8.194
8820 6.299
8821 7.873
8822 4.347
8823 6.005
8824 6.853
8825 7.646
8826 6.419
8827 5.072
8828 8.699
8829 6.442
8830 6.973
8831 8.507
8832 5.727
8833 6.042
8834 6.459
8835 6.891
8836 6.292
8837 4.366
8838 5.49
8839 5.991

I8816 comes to 7.42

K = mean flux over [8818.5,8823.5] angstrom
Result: 6.54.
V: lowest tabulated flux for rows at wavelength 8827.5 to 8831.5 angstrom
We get 6.442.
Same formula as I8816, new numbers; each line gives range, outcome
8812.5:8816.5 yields 6.21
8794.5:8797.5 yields 6.84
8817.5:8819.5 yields 9.63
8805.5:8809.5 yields 4.98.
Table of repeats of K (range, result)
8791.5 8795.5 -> 6.55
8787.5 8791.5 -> 6.65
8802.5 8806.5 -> 6.84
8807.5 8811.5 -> 5.72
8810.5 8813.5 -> 6.77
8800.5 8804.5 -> 4.51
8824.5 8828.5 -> 6.96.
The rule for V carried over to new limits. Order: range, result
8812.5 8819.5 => 4.778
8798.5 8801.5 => -9.605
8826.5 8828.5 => 5.072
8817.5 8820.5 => 6.299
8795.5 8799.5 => 4.266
